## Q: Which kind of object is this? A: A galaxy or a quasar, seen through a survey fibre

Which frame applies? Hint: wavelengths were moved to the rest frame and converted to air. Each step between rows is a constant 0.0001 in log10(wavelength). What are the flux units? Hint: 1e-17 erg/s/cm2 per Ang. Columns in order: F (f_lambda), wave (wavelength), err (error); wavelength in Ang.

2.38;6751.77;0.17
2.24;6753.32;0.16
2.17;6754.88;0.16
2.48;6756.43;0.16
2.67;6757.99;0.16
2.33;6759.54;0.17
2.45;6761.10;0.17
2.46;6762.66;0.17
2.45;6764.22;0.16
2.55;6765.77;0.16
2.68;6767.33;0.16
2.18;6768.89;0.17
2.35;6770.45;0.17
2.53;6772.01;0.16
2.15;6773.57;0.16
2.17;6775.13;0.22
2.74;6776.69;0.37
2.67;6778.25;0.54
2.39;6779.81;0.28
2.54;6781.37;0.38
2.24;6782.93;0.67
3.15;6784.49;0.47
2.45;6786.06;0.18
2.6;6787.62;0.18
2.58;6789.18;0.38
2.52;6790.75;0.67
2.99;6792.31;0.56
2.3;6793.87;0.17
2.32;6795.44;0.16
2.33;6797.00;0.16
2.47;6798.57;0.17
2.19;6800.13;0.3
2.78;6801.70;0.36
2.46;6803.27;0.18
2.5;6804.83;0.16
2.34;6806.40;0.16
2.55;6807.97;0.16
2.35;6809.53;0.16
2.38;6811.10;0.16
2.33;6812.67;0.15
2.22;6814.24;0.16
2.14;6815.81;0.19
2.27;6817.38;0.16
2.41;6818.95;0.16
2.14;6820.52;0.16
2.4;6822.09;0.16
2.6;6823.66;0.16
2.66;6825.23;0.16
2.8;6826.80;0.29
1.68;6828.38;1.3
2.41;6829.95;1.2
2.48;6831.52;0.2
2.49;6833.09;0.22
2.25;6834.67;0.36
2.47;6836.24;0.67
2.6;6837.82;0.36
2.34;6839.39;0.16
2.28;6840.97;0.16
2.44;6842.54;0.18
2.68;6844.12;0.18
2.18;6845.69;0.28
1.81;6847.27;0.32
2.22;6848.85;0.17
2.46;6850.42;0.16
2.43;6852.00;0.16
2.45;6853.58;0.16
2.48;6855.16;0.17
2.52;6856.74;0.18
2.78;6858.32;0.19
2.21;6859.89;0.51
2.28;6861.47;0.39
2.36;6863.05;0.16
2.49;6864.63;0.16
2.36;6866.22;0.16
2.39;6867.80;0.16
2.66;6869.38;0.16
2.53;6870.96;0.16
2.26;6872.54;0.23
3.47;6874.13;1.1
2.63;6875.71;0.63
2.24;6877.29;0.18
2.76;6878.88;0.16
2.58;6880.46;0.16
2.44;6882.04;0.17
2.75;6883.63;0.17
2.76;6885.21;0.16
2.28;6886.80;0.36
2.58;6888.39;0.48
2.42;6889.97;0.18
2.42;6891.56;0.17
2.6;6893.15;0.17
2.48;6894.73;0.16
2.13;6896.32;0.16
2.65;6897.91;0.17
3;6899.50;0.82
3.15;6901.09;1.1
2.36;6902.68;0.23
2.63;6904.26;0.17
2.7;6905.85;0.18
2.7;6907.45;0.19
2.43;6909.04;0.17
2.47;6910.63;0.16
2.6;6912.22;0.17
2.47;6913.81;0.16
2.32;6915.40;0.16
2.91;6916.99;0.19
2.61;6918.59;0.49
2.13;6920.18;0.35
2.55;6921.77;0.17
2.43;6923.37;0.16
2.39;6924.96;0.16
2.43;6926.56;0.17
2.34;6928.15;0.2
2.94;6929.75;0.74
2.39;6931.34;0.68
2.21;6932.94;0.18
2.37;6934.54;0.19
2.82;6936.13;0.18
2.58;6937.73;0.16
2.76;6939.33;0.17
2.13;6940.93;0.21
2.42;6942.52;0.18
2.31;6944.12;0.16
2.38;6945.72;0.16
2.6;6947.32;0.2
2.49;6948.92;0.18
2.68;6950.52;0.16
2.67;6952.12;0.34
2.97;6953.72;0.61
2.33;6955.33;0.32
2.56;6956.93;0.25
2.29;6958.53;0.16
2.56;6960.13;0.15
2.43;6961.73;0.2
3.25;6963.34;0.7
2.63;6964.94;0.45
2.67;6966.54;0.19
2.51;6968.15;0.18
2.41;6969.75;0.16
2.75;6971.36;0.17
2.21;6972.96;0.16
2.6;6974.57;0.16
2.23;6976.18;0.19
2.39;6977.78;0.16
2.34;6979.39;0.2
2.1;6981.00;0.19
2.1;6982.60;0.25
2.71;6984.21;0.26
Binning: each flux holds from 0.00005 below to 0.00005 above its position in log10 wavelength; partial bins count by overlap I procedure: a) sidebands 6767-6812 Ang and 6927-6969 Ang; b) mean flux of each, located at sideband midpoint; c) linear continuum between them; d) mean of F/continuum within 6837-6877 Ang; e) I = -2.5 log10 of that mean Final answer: 0.03 mag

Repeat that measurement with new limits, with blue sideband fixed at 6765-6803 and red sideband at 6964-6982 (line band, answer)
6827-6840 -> 0.05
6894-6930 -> -0.04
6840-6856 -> 0.06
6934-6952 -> -0.03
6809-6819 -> 0.09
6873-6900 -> -0.05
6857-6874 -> 0.00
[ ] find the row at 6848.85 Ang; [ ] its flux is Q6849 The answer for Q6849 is 2.22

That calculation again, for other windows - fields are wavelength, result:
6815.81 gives 2.14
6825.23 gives 2.66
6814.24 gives 2.22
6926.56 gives 2.43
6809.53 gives 2.35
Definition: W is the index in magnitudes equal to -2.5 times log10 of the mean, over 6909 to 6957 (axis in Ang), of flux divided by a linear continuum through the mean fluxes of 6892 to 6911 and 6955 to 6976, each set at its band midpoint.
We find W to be 0.031 mag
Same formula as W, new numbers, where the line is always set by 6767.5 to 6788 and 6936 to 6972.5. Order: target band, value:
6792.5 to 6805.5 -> 0.02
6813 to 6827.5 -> 0.04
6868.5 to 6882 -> -0.04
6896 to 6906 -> -0.06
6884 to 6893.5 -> 0.01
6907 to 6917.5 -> 0.00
